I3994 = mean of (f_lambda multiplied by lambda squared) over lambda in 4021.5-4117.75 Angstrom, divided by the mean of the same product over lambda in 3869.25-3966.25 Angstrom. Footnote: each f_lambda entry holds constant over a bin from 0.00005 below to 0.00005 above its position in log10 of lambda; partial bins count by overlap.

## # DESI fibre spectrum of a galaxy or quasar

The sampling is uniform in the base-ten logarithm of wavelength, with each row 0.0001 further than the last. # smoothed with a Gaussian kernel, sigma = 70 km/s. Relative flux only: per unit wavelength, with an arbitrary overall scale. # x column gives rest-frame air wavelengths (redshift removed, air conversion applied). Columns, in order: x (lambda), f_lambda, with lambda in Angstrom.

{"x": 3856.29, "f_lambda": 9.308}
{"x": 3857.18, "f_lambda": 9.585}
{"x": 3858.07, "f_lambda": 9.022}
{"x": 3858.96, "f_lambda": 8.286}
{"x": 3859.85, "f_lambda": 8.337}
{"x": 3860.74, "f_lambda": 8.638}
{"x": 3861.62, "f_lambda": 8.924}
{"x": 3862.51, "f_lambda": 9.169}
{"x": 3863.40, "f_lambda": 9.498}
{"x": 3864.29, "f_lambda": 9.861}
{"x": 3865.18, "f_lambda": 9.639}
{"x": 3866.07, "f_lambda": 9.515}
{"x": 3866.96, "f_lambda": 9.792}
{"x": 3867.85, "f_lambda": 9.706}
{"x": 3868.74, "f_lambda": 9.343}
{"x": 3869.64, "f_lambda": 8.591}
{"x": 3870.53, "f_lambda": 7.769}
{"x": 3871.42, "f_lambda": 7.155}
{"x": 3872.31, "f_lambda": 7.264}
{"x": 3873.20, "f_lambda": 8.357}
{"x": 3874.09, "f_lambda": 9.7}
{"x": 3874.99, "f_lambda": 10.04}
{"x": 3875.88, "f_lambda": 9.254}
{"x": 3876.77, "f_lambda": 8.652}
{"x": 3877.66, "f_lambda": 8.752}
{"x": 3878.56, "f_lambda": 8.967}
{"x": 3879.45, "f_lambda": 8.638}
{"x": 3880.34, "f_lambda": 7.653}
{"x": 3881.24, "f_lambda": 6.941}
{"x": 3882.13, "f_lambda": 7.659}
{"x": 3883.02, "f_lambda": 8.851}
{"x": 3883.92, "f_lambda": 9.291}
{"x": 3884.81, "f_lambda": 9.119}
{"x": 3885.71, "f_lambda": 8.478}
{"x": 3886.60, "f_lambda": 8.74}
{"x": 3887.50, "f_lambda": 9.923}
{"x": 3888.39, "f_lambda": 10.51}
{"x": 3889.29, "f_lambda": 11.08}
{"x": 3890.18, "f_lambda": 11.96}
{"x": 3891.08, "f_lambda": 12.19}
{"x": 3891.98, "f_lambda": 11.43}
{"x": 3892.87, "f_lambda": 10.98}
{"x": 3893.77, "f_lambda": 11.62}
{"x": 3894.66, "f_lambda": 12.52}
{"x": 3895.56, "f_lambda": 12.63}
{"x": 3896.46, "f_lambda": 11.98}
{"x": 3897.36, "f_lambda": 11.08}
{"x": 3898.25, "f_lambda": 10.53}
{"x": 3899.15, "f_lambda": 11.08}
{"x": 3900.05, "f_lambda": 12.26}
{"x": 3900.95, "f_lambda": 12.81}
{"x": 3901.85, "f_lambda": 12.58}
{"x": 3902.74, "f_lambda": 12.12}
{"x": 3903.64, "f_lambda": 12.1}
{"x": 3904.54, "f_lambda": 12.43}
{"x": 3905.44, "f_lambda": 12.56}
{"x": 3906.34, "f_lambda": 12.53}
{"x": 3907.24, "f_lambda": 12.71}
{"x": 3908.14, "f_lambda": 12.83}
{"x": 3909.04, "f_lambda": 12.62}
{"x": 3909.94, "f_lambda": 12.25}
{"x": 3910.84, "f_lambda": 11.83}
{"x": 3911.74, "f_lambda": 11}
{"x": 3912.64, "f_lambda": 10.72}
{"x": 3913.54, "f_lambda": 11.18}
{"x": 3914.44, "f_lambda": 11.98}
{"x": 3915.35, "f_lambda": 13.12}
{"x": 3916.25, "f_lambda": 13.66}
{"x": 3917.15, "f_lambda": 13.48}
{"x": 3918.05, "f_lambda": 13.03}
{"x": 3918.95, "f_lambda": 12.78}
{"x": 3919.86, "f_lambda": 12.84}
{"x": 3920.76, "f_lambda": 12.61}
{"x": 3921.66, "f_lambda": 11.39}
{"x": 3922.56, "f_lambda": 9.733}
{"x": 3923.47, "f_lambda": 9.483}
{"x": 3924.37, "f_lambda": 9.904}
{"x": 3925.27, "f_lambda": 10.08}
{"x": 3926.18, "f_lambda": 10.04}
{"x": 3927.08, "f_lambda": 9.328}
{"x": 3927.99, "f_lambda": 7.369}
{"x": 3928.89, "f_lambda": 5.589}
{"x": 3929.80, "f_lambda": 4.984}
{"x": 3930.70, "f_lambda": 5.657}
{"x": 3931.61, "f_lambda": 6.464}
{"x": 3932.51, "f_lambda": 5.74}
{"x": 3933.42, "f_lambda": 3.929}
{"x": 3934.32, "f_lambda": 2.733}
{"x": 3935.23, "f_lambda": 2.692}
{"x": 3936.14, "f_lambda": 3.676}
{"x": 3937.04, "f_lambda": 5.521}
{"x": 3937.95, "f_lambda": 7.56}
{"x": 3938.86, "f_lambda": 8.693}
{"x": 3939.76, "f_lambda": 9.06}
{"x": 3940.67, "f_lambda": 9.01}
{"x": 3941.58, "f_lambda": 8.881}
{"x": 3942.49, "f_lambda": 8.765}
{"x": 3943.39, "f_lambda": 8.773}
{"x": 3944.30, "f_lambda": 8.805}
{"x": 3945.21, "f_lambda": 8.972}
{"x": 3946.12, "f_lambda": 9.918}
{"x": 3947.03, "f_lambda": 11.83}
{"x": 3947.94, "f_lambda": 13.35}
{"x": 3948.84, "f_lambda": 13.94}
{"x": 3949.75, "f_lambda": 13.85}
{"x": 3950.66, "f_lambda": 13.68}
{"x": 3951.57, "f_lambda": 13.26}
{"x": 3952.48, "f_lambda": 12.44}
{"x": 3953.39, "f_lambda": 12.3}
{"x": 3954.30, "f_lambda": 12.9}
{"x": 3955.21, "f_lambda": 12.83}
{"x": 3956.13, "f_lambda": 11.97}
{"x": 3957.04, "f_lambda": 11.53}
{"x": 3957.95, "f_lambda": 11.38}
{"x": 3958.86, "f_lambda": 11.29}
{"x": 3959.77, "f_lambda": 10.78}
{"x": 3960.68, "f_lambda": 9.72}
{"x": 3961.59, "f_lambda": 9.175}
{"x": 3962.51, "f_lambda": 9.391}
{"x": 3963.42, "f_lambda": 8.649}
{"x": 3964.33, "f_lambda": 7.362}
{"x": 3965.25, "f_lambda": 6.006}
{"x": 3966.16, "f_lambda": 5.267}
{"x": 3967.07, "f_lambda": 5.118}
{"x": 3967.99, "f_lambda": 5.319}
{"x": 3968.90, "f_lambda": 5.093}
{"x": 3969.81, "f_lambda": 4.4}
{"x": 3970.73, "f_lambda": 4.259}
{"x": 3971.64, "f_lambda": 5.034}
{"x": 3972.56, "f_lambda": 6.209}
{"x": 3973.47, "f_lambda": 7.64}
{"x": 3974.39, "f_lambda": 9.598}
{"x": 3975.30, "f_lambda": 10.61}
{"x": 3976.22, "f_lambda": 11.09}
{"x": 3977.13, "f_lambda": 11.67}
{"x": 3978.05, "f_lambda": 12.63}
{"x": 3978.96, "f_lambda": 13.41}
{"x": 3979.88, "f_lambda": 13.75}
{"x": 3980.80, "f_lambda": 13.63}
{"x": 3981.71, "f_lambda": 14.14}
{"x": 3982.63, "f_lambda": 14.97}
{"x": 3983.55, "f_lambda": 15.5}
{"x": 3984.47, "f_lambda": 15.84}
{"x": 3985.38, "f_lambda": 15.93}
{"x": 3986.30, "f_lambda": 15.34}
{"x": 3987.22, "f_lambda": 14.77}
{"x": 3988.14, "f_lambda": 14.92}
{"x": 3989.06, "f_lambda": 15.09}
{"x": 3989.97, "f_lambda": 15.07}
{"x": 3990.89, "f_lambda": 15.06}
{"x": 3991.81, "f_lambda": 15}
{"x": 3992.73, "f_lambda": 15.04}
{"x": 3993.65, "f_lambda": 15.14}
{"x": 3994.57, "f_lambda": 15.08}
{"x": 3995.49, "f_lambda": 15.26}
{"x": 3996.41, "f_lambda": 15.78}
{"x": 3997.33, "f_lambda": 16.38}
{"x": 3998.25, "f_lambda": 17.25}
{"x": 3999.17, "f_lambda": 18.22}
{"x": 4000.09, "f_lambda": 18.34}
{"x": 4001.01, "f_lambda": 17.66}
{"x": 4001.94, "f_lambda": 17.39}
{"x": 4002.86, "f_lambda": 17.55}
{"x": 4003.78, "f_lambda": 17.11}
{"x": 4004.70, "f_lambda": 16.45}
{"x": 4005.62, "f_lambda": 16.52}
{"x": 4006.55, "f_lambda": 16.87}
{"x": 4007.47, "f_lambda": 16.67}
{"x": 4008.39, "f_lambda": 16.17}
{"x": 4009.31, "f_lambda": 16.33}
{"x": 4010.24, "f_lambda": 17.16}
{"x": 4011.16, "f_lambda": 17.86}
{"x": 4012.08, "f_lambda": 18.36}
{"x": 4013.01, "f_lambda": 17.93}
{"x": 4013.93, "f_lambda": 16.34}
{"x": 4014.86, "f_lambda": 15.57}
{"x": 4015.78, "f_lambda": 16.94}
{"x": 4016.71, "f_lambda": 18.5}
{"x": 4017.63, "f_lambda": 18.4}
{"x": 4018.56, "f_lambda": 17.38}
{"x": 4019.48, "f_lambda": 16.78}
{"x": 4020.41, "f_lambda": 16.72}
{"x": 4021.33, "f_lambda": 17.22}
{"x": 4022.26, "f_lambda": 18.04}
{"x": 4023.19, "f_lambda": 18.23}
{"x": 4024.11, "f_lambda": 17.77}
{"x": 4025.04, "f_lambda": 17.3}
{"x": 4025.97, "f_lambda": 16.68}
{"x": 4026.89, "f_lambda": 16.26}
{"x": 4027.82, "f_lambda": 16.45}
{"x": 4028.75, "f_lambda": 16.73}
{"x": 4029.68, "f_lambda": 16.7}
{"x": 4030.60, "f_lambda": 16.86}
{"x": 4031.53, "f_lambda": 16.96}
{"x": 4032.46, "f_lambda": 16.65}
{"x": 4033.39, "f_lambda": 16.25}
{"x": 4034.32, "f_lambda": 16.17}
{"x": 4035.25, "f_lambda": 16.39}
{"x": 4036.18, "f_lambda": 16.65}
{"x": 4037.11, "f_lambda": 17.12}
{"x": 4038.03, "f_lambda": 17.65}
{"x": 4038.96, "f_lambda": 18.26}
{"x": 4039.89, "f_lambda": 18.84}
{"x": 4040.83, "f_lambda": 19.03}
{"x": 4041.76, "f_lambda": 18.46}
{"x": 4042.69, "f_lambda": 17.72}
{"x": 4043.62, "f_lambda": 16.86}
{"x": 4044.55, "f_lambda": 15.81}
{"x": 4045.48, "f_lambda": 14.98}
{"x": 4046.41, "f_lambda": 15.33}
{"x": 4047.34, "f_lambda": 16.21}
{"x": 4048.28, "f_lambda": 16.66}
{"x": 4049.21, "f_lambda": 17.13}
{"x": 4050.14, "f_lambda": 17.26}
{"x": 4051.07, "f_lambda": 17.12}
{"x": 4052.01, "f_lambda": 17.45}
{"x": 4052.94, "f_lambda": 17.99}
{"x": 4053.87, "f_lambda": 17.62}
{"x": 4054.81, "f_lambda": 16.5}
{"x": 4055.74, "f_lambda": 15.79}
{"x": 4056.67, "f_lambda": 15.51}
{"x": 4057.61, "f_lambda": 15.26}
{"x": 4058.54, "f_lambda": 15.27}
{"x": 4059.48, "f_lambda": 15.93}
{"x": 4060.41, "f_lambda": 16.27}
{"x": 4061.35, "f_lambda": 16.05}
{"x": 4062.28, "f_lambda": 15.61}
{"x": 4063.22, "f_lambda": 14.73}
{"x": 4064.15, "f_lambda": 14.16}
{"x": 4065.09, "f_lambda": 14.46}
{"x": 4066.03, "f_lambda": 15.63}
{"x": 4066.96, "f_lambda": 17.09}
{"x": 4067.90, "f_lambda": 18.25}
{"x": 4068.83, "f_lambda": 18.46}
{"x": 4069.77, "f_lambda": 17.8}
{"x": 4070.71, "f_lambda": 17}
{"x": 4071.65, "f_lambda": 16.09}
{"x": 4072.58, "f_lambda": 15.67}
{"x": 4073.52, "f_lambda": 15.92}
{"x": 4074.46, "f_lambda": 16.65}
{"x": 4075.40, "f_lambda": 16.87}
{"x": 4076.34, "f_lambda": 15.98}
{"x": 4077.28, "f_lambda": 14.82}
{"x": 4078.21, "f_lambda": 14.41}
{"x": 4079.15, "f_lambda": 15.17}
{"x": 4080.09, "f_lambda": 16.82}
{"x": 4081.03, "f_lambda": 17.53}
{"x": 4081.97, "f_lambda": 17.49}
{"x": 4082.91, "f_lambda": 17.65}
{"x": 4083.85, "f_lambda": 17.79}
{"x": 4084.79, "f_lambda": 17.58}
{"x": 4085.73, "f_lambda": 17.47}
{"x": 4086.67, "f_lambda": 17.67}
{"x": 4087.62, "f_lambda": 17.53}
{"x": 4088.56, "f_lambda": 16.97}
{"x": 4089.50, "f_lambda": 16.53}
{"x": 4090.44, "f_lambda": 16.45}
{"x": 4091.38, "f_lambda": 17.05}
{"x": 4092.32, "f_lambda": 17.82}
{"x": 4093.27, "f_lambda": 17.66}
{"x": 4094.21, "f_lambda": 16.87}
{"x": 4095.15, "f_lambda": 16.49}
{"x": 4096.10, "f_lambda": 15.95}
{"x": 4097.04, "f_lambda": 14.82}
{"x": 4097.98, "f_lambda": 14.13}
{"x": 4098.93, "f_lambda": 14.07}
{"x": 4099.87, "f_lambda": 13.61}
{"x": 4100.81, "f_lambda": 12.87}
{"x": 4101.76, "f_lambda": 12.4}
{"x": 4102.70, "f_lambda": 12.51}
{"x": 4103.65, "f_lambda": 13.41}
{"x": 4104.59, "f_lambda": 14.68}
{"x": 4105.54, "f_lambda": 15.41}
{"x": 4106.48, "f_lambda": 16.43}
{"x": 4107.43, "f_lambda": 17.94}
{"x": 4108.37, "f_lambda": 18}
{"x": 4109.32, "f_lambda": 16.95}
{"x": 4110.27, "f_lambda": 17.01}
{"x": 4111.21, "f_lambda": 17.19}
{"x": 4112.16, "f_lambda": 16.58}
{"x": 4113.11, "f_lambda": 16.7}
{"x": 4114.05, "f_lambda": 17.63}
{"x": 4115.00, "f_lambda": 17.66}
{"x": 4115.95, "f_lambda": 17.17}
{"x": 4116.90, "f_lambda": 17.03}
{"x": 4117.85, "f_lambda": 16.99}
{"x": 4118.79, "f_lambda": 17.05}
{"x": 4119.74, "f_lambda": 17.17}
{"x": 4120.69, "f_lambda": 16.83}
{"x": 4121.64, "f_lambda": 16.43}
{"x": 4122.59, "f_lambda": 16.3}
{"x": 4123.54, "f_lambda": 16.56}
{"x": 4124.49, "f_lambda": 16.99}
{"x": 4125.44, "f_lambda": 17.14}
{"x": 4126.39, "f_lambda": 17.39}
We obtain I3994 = 1.8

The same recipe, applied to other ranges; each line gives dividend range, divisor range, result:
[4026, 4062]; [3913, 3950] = 1.91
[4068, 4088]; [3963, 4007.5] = 1.37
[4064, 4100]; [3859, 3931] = 1.76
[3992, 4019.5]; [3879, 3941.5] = 1.77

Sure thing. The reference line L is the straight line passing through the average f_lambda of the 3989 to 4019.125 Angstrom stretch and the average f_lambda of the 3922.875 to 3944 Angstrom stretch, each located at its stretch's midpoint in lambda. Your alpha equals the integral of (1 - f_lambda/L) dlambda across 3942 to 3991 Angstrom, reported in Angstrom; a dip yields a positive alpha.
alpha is 1.9 Angstrom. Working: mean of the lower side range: 7.16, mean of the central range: 11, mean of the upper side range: 16.7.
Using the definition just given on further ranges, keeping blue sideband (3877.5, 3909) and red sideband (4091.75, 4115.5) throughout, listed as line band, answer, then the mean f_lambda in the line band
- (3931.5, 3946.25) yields 6.1 Angstrom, 6.96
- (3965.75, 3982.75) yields 5.0 Angstrom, 9.05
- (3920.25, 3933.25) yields 3.6 Angstrom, 8.38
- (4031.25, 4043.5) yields -2.7 Angstrom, 17.4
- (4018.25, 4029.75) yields -2.6 Angstrom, 17.1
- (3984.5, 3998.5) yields -2.4 Angstrom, 15.4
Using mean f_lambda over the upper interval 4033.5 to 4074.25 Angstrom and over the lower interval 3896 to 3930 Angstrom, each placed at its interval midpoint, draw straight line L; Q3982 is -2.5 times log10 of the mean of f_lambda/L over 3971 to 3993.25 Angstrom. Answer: 0.085 mag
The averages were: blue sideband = 11.4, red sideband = 16.6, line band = 12.9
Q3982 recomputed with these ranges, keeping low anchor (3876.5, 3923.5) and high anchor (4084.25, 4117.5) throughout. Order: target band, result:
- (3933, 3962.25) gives 0.26 mag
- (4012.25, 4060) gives -0.17 mag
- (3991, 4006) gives -0.21 mag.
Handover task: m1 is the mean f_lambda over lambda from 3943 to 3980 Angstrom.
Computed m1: 9.85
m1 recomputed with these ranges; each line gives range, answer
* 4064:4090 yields 16.7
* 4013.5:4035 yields 17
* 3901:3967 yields 10.1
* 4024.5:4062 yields 16.7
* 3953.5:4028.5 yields 13.8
